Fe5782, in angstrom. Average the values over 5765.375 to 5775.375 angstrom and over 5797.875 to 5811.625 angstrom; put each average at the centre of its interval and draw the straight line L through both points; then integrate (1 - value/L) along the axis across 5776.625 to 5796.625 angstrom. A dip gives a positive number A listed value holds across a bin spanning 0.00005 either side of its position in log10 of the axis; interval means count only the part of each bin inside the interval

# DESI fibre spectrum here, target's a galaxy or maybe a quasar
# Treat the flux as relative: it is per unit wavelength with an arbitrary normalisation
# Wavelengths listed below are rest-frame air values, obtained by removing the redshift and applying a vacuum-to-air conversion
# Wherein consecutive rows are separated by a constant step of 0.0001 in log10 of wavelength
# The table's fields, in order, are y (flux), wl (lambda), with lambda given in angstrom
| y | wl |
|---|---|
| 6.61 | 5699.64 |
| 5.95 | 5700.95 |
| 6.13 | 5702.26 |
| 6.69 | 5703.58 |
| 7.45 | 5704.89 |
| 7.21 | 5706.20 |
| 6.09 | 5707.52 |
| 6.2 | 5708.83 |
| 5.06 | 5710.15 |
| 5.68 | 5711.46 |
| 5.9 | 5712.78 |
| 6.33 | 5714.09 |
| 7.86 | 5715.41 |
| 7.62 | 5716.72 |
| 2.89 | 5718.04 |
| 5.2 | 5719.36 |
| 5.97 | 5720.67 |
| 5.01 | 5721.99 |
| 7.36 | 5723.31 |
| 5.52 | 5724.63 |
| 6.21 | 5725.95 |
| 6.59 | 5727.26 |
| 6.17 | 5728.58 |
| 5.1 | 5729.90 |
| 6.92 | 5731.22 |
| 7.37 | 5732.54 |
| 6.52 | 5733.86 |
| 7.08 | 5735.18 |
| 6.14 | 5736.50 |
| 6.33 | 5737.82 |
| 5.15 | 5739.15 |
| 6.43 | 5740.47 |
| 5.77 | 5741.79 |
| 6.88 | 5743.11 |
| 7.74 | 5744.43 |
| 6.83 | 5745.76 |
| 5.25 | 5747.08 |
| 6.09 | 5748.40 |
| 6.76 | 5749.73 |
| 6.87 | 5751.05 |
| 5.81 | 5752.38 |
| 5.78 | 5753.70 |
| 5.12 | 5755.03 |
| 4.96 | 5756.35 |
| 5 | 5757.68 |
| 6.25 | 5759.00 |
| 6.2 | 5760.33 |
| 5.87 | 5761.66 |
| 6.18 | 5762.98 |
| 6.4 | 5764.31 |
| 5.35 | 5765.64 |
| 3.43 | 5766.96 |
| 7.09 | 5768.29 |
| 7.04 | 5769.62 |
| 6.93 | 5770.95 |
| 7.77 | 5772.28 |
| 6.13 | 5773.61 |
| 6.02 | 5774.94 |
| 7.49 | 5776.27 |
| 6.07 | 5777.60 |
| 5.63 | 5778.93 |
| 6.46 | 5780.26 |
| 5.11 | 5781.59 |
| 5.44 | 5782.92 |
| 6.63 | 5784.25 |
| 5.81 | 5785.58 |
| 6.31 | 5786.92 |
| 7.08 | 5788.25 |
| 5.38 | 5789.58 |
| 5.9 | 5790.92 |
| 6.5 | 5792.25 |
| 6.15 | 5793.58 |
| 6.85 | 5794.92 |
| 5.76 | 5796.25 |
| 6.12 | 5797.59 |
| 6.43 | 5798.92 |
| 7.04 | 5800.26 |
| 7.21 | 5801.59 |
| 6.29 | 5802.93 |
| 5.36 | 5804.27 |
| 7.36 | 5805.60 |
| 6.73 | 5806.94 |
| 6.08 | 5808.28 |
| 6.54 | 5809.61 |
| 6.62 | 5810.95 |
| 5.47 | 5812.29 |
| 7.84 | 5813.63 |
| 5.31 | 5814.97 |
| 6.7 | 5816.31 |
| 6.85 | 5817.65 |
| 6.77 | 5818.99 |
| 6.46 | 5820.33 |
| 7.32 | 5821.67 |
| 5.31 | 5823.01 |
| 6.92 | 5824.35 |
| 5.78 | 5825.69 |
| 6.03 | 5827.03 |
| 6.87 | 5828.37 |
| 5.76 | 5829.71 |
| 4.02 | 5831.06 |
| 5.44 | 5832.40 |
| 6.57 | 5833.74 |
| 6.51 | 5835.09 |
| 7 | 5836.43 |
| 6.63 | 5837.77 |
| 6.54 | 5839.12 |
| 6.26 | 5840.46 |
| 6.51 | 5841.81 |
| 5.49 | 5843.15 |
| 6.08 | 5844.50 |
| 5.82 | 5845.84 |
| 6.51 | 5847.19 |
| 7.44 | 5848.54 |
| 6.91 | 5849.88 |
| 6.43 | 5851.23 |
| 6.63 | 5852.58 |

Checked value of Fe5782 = 0.9 angstrom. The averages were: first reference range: 6.26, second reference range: 6.55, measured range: 6.1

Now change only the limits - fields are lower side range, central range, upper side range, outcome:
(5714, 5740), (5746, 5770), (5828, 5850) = 1.2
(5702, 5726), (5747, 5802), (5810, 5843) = 0.7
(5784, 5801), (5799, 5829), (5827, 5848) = -1.3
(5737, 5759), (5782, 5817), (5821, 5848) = -1.2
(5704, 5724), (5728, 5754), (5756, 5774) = -1.1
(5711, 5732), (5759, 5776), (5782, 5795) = -0.3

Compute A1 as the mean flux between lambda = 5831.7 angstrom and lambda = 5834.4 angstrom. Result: 5.99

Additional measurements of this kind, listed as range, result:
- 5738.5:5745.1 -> 6.4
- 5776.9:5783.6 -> 5.76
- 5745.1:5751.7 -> 6.36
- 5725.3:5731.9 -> 6.21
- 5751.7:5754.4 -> 5.78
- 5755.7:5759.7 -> 5.41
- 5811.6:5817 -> 6.33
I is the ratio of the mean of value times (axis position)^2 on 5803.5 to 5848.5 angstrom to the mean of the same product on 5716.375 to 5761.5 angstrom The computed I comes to 1.07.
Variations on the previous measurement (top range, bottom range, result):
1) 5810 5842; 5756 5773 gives 1.06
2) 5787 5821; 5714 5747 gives 1.05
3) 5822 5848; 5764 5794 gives 1.01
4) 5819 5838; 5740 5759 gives 1.05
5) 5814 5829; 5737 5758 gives 1.09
